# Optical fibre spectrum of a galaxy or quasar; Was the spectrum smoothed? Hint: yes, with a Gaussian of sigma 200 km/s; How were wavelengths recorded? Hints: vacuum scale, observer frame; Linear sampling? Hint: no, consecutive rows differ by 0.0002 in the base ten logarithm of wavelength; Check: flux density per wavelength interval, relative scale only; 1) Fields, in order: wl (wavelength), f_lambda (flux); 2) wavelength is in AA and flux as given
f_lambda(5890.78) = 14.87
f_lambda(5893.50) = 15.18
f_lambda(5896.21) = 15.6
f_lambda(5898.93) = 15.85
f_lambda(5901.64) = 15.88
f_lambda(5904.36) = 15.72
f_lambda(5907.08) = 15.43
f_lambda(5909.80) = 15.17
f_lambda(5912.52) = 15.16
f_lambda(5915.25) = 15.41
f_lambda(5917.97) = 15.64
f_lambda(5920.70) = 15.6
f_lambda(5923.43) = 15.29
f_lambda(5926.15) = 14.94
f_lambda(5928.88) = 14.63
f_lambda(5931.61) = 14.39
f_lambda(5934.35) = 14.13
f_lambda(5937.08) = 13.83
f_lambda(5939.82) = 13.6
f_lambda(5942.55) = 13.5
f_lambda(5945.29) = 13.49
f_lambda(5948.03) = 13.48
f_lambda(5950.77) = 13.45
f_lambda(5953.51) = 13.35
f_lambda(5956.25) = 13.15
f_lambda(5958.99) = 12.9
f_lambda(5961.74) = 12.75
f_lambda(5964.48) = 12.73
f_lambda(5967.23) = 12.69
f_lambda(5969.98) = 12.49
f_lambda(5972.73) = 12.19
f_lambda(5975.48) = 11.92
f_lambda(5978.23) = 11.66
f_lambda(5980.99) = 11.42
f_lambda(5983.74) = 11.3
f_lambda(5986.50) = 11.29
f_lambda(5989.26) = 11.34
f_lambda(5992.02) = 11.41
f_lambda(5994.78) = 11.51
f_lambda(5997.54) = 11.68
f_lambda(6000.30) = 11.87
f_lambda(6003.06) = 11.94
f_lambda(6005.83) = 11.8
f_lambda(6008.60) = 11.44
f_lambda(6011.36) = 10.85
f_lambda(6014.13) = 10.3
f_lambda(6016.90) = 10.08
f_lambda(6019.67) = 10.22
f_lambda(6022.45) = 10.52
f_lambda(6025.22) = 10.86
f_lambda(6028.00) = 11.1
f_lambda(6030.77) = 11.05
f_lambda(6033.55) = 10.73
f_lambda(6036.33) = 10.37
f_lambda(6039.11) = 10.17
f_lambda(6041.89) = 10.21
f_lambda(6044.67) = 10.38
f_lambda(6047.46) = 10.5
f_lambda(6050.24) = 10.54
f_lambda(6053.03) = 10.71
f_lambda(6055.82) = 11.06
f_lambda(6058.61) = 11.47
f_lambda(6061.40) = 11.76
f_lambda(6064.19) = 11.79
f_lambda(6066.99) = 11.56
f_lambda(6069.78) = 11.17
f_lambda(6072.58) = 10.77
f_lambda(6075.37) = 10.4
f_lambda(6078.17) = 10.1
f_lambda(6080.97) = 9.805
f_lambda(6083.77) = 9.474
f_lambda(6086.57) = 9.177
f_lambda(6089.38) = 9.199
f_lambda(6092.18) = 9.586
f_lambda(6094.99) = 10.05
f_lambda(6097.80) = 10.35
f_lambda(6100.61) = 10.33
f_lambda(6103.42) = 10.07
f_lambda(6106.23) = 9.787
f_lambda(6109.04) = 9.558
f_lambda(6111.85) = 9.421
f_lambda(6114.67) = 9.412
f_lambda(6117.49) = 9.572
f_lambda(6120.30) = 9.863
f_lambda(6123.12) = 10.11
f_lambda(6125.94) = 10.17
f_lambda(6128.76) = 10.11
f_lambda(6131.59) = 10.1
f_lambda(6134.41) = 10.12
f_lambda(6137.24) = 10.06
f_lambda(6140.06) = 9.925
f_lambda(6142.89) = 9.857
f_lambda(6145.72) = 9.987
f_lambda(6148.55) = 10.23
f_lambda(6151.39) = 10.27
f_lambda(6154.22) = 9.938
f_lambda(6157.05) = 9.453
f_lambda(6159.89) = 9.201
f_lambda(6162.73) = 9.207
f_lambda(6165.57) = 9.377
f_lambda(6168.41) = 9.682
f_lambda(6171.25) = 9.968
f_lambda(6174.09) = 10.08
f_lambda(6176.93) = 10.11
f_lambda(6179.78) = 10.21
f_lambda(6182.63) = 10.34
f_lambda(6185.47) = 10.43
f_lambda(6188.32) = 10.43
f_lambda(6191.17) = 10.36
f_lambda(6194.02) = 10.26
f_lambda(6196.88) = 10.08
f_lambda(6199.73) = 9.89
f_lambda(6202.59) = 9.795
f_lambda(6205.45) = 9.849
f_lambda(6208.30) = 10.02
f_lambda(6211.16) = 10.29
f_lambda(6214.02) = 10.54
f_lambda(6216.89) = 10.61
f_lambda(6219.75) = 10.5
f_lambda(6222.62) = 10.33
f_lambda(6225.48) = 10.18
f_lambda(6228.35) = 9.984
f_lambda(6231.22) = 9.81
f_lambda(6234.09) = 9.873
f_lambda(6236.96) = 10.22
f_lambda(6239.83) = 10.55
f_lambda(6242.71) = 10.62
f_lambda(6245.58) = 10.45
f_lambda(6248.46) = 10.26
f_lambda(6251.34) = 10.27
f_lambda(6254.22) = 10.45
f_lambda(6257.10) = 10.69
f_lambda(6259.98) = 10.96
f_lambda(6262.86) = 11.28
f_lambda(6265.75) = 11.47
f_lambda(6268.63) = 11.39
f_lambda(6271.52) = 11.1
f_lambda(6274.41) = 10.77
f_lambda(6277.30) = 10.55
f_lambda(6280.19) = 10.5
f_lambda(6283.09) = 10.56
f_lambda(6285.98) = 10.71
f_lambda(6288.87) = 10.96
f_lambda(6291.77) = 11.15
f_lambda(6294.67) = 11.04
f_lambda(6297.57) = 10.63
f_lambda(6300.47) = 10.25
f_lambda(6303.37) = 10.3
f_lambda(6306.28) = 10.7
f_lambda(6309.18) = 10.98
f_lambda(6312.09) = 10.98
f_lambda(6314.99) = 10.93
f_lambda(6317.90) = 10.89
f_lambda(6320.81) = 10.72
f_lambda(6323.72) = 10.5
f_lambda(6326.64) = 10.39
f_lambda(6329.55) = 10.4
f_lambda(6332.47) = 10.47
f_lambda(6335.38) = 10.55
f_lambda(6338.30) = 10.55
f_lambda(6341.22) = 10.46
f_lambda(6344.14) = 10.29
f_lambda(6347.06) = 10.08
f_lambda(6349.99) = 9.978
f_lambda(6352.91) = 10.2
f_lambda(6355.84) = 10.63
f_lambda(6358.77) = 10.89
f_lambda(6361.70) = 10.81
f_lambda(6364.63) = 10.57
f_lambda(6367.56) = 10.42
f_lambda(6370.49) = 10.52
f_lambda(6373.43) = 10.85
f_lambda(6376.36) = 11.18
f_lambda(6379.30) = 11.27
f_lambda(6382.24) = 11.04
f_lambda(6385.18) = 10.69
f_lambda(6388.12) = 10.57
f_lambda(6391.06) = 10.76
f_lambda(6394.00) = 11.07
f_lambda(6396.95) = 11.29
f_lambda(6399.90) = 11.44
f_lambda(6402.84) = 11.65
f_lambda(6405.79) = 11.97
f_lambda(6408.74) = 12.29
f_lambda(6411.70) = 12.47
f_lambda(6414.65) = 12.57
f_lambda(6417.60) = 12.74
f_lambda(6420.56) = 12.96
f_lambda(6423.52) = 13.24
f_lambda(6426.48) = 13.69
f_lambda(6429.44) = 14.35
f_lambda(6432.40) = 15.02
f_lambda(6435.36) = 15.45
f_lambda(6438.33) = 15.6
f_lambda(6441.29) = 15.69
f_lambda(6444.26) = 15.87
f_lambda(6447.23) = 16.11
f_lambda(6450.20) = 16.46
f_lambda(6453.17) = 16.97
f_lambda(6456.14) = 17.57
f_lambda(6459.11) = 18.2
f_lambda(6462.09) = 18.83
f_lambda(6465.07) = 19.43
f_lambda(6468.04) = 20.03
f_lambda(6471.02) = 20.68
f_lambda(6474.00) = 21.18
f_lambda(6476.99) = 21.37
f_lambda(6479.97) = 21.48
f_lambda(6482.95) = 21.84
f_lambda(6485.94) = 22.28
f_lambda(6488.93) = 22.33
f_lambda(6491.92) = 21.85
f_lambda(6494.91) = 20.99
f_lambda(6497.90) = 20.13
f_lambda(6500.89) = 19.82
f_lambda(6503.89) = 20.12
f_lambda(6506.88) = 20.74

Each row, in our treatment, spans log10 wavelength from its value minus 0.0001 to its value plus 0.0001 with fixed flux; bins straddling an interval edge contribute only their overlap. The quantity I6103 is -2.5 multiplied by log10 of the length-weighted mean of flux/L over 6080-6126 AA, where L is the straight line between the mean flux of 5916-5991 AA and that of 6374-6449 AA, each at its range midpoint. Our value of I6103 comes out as 0.32 mag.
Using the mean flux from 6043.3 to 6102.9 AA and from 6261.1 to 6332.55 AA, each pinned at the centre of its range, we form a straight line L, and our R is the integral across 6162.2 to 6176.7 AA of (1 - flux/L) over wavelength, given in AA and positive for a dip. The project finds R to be 1.2 AA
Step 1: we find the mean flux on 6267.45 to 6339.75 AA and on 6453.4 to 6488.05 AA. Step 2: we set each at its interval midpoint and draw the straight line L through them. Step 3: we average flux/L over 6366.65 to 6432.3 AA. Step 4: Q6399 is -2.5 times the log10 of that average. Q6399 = 0.34 mag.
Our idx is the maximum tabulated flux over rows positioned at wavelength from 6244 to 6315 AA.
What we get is 11.47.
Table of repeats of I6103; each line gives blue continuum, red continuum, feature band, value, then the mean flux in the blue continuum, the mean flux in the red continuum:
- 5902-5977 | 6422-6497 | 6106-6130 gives 0.497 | 14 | 18.3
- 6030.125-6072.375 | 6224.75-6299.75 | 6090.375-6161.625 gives 0.095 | 10.9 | 10.6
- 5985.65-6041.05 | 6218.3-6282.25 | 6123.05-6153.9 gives 0.072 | 11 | 10.6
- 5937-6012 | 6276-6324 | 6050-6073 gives 0.060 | 12.3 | 10.7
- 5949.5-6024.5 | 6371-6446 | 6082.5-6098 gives 0.243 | 11.8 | 12.6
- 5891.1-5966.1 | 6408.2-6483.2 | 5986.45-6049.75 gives 0.331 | 14.5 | 16.6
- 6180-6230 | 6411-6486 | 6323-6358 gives 0.322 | 10.2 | 17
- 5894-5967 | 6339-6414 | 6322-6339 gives 0.083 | 14.4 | 11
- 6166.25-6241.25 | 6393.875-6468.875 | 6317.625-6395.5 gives 0.240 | 10.2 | 14.8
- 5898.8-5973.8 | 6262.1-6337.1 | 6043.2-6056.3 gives 0.229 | 14.2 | 10.8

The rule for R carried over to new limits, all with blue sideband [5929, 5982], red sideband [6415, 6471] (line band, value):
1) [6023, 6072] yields 9.8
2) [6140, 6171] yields 9.9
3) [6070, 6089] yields 5.3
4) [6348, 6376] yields 9.0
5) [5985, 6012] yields 3.6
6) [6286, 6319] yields 9.6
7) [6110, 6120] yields 3.2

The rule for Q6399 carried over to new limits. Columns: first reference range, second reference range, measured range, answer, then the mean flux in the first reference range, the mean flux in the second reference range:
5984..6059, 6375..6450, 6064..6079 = 0.03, 10.9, 12.9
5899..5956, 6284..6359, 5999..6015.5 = 0.21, 14.6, 10.6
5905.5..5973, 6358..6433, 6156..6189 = 0.29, 14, 11.8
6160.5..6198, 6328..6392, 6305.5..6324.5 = -0.04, 10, 10.6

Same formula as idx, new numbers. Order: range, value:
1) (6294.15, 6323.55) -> 11.04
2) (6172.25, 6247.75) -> 10.62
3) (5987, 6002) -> 11.87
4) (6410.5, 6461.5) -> 18.2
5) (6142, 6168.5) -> 10.27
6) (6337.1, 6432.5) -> 15.02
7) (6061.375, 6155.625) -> 11.79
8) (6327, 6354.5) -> 10.55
